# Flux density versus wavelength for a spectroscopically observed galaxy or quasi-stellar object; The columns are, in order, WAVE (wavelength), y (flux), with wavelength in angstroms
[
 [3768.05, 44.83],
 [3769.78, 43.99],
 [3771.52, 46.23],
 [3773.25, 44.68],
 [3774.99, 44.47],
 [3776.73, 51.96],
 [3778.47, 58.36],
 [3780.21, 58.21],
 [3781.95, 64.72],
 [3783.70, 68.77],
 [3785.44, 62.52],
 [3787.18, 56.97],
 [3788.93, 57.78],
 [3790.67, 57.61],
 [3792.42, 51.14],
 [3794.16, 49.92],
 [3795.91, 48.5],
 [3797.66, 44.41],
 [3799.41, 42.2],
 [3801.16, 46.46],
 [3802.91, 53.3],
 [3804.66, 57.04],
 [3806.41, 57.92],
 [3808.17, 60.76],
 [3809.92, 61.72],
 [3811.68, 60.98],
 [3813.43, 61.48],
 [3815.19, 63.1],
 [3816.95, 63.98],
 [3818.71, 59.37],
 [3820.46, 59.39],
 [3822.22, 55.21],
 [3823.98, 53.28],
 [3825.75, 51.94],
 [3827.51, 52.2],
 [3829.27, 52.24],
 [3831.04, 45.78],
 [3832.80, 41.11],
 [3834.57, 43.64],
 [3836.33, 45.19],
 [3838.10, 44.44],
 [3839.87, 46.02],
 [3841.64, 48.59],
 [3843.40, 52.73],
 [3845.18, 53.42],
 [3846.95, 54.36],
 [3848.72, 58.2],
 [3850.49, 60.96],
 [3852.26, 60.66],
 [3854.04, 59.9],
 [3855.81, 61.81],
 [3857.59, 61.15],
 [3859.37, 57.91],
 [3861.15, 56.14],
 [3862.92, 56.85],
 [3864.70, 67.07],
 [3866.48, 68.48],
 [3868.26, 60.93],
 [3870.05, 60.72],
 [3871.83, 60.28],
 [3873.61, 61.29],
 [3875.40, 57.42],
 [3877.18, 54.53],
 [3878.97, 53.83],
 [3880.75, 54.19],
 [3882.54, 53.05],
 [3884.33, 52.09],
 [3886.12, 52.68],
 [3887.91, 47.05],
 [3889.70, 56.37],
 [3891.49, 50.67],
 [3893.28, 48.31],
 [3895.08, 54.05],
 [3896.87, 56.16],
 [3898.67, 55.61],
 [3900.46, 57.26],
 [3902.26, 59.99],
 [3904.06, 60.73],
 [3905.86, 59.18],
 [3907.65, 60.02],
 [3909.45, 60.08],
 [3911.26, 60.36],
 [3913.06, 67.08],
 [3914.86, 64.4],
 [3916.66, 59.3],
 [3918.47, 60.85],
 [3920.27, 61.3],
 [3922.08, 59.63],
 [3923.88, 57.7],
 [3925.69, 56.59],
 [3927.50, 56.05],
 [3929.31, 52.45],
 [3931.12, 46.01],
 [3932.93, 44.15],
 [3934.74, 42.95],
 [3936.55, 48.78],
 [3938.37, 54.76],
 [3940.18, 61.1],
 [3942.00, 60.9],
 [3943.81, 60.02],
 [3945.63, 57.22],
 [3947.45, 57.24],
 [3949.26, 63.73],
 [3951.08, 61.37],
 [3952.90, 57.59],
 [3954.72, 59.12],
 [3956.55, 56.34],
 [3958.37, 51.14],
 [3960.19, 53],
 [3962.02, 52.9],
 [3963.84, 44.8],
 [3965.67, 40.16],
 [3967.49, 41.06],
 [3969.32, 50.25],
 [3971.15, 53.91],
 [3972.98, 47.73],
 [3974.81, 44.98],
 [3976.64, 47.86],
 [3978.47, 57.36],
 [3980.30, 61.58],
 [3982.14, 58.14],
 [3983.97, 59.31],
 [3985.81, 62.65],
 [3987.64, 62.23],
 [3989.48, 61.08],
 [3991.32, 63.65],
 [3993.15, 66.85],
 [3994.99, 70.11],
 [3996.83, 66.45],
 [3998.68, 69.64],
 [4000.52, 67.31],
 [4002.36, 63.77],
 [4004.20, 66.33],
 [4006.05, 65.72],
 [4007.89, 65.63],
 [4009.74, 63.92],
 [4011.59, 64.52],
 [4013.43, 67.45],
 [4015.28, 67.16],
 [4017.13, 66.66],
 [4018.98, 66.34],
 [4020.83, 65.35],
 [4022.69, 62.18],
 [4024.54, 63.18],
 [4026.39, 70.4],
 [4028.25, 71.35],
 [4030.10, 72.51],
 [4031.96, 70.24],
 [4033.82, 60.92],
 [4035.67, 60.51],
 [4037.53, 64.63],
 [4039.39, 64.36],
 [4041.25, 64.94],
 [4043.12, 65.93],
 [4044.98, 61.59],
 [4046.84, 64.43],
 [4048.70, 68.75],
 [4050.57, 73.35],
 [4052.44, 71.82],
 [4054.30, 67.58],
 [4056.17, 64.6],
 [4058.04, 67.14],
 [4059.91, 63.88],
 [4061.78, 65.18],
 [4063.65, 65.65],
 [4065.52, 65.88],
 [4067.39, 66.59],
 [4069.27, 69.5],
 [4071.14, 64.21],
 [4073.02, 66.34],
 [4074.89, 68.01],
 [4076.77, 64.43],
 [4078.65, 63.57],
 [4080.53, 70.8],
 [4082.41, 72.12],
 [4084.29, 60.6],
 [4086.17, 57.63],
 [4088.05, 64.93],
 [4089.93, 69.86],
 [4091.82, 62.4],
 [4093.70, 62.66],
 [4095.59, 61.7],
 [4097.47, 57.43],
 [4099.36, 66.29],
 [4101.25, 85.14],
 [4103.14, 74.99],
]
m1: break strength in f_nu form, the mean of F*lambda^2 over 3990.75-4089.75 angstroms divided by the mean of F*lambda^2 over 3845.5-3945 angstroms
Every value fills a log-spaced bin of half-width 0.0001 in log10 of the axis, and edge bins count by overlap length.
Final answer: 1.25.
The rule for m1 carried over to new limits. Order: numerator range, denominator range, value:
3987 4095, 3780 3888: 1.32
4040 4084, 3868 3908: 1.30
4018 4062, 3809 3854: 1.36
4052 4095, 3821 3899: 1.34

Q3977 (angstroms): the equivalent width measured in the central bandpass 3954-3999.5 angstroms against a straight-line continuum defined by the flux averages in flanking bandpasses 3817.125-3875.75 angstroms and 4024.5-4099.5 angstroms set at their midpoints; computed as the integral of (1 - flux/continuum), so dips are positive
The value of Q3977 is 4.2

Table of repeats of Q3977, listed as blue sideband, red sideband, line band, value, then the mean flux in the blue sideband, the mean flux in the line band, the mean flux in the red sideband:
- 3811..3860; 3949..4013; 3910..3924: -1.2 angstroms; 54.6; 61.5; 58.4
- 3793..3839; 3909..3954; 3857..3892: -1.3 angstroms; 52.9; 57.2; 57.2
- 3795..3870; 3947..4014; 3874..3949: 1.2 angstroms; 55.1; 56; 58.6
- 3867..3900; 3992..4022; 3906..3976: 6.1 angstroms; 55.1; 54.9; 66.4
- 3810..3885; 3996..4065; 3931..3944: 1.9 angstroms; 55.9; 52.3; 66.2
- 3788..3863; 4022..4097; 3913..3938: 1.7 angstroms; 54.2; 55.1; 65.9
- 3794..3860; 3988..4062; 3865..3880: -0.8 angstroms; 54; 59.9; 66.2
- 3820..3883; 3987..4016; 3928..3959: 3.3 angstroms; 55.1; 55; 65.8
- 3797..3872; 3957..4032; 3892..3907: 0.3 angstroms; 55.4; 56.3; 60.6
